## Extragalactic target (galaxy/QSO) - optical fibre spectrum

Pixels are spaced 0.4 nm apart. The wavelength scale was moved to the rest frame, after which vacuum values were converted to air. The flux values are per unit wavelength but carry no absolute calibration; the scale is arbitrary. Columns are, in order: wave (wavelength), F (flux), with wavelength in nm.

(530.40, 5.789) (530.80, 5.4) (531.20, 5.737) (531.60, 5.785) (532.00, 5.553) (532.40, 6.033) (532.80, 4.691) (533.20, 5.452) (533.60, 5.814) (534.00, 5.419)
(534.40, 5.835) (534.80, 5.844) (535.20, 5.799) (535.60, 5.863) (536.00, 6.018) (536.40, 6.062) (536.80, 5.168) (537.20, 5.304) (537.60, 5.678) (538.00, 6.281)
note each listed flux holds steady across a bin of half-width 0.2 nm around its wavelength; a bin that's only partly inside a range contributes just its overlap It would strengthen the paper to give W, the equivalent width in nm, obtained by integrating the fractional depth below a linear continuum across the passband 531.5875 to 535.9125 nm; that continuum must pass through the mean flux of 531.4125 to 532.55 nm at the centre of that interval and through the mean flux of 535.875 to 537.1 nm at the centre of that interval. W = 0.07 nm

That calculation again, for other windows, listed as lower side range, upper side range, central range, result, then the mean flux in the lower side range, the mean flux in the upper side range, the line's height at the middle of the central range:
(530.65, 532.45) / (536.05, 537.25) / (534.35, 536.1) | -0.08 nm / 5.68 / 5.6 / 5.62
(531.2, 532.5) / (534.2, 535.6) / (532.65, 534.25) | 0.12 nm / 5.76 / 5.83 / 5.8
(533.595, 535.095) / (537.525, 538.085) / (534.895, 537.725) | 0.08 nm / 5.72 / 5.98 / 5.87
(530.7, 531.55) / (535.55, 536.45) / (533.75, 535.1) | 0.04 nm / 5.63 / 5.99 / 5.87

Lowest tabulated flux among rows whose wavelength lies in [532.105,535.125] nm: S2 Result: 4.691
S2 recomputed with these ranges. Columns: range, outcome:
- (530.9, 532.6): 5.553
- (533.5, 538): 5.168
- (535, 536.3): 5.799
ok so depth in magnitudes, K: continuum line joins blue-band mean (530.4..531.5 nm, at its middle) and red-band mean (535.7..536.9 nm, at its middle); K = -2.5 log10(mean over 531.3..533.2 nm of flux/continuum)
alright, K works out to 0.03 mag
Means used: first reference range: 5.63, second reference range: 5.81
